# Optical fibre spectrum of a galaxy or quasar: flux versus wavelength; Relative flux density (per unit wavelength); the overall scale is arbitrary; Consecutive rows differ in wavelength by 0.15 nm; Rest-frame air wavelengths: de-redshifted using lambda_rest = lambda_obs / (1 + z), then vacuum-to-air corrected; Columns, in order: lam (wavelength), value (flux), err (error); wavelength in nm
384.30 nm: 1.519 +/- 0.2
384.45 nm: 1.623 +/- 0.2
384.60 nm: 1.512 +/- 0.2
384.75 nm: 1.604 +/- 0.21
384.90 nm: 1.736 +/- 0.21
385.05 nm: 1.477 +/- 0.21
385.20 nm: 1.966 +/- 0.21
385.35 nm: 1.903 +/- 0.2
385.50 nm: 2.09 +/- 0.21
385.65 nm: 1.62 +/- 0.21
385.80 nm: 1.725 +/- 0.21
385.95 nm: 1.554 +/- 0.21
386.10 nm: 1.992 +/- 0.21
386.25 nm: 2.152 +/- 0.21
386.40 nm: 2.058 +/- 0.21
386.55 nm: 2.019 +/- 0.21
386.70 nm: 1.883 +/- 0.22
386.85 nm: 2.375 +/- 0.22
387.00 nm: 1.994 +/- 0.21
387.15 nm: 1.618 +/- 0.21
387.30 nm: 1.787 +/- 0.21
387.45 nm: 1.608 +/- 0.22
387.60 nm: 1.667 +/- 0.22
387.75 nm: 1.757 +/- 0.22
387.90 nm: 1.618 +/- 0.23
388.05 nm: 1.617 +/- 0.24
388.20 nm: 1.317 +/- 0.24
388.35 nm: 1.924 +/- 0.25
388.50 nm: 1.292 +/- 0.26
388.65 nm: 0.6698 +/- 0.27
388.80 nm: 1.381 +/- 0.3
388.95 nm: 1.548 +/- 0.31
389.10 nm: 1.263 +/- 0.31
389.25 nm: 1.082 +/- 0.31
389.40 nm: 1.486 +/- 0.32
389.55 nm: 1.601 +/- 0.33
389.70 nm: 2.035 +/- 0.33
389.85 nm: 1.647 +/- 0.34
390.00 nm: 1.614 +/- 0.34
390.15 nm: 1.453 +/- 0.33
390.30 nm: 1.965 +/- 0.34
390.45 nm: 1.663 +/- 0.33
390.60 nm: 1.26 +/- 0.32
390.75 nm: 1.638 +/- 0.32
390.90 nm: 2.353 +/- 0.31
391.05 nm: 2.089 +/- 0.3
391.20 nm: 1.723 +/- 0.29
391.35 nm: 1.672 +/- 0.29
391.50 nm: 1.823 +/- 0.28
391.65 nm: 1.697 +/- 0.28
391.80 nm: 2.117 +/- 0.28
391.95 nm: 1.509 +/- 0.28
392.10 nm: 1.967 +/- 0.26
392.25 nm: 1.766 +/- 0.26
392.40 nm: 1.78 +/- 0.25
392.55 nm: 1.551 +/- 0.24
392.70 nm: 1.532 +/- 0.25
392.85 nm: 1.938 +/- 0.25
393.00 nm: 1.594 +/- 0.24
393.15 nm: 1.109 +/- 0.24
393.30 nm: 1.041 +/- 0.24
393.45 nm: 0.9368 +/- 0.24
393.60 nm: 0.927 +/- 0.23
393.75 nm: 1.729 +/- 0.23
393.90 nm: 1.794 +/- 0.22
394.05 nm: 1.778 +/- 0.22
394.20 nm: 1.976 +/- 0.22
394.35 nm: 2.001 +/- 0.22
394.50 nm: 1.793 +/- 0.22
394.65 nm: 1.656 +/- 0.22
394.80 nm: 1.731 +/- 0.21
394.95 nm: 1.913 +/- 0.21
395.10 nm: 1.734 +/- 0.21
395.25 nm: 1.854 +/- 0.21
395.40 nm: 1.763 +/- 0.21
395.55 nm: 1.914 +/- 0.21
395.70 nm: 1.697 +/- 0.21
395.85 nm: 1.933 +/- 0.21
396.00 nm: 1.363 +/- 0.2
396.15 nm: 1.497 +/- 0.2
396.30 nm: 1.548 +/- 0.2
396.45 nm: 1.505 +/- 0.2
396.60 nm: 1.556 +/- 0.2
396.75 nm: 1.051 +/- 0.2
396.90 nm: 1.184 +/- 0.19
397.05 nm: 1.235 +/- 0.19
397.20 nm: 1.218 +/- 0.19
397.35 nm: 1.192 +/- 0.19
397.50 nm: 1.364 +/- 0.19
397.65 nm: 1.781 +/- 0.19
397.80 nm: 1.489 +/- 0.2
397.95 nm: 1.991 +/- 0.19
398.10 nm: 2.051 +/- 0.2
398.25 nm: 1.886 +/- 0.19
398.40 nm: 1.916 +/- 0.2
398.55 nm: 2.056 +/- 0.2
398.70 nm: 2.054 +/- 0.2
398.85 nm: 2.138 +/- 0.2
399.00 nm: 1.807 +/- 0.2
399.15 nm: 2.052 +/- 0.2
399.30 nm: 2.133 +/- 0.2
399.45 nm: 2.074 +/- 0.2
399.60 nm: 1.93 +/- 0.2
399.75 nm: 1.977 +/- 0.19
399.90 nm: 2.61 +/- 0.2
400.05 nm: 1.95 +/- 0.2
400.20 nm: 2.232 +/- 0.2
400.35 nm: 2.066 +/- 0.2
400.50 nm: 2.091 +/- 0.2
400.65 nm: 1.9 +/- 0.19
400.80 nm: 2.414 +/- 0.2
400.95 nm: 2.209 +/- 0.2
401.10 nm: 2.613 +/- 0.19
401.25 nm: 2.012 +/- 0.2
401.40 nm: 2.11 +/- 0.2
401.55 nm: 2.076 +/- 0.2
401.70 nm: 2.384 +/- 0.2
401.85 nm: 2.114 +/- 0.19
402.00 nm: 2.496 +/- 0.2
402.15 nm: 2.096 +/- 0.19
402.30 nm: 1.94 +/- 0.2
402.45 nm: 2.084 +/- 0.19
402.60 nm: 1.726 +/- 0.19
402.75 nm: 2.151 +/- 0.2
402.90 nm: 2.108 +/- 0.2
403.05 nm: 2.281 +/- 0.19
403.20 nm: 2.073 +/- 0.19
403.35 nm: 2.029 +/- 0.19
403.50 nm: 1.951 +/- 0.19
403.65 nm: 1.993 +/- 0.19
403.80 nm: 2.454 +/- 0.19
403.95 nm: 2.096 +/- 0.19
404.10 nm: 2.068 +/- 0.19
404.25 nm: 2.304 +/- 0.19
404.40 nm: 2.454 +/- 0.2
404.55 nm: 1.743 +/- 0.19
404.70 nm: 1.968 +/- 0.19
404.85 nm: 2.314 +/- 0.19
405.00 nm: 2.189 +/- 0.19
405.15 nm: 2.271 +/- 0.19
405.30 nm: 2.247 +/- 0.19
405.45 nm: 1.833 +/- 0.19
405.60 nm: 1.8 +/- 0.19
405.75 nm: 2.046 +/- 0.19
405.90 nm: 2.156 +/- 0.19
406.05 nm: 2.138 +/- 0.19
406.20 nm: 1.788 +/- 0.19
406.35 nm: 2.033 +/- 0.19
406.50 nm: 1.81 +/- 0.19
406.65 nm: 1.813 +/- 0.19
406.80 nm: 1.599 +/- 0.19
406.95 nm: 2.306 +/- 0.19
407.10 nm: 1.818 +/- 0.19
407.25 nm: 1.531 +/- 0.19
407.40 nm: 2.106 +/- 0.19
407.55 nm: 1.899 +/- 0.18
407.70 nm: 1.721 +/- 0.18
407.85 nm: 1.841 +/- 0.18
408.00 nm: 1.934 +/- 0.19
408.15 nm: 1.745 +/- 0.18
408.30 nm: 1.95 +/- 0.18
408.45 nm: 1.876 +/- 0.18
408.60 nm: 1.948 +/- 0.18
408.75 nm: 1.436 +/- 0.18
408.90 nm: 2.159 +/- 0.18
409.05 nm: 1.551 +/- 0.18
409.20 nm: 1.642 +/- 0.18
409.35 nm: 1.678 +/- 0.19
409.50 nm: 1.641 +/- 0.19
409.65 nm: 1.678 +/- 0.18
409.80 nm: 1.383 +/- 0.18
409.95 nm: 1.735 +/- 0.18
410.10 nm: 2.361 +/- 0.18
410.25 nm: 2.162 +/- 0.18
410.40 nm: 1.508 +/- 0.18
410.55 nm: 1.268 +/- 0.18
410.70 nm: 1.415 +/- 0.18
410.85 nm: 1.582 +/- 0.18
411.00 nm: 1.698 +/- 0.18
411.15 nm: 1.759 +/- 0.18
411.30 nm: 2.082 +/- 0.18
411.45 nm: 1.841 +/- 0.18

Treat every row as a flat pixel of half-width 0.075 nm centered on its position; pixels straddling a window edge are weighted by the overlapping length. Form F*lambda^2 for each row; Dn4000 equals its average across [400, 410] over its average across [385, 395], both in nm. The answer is 1.28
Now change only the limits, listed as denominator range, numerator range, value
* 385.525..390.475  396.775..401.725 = 1.23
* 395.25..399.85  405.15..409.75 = 1.14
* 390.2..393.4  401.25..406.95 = 1.30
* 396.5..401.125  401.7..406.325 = 1.15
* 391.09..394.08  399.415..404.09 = 1.40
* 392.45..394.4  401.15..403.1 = 1.45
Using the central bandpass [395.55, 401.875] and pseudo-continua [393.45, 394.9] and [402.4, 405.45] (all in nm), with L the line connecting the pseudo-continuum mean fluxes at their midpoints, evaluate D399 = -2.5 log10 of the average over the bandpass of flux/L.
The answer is 0.01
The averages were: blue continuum 1.67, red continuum 2.12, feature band 1.87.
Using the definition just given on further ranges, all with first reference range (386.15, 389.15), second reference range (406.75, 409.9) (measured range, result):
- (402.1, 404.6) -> -0.19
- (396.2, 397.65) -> 0.27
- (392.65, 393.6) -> 0.28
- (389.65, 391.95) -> -0.05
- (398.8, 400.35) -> -0.20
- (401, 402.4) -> -0.25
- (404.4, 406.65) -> -0.15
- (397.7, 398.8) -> -0.11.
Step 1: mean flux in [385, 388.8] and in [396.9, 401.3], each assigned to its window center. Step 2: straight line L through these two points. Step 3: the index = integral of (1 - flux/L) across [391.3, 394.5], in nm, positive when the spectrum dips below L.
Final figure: 0.35 nm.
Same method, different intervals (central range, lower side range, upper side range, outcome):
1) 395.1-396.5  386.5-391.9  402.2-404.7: 0.14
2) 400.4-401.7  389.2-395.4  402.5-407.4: -0.18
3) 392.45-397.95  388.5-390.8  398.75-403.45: 0.70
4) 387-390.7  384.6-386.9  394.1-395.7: 0.60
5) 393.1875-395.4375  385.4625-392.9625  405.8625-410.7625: 0.13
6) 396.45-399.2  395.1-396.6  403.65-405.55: 0.20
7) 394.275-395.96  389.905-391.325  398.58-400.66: 0.09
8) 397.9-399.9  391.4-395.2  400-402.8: -0.04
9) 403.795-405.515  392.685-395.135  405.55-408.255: -0.29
